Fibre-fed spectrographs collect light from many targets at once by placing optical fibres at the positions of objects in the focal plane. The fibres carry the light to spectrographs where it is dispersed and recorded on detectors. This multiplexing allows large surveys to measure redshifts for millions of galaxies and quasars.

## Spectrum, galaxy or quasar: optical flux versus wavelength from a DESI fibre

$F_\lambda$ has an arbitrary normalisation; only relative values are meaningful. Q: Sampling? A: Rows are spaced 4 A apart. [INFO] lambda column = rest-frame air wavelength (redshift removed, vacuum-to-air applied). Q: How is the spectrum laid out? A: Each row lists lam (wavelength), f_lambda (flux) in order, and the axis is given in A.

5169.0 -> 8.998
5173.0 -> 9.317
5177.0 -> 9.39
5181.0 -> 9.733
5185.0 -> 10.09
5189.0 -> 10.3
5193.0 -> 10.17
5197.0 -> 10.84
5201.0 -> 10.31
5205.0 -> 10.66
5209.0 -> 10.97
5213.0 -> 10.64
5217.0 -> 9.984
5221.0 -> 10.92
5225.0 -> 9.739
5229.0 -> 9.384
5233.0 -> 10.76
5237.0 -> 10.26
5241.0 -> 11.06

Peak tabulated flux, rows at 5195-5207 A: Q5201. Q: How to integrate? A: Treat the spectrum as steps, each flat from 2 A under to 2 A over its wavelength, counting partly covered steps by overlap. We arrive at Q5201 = 10.84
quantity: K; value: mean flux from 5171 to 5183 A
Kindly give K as 9.48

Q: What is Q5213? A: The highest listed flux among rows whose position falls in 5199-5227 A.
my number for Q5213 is 10.97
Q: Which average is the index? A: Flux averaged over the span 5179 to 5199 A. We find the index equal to 10.2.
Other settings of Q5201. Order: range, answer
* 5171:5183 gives 9.733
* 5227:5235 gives 10.76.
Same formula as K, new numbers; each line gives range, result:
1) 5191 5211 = 10.6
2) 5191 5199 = 10.5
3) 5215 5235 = 10.2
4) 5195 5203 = 10.6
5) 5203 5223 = 10.6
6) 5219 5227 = 10.3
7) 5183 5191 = 10.2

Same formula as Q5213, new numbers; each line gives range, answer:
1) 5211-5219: 10.64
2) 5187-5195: 10.3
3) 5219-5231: 10.92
